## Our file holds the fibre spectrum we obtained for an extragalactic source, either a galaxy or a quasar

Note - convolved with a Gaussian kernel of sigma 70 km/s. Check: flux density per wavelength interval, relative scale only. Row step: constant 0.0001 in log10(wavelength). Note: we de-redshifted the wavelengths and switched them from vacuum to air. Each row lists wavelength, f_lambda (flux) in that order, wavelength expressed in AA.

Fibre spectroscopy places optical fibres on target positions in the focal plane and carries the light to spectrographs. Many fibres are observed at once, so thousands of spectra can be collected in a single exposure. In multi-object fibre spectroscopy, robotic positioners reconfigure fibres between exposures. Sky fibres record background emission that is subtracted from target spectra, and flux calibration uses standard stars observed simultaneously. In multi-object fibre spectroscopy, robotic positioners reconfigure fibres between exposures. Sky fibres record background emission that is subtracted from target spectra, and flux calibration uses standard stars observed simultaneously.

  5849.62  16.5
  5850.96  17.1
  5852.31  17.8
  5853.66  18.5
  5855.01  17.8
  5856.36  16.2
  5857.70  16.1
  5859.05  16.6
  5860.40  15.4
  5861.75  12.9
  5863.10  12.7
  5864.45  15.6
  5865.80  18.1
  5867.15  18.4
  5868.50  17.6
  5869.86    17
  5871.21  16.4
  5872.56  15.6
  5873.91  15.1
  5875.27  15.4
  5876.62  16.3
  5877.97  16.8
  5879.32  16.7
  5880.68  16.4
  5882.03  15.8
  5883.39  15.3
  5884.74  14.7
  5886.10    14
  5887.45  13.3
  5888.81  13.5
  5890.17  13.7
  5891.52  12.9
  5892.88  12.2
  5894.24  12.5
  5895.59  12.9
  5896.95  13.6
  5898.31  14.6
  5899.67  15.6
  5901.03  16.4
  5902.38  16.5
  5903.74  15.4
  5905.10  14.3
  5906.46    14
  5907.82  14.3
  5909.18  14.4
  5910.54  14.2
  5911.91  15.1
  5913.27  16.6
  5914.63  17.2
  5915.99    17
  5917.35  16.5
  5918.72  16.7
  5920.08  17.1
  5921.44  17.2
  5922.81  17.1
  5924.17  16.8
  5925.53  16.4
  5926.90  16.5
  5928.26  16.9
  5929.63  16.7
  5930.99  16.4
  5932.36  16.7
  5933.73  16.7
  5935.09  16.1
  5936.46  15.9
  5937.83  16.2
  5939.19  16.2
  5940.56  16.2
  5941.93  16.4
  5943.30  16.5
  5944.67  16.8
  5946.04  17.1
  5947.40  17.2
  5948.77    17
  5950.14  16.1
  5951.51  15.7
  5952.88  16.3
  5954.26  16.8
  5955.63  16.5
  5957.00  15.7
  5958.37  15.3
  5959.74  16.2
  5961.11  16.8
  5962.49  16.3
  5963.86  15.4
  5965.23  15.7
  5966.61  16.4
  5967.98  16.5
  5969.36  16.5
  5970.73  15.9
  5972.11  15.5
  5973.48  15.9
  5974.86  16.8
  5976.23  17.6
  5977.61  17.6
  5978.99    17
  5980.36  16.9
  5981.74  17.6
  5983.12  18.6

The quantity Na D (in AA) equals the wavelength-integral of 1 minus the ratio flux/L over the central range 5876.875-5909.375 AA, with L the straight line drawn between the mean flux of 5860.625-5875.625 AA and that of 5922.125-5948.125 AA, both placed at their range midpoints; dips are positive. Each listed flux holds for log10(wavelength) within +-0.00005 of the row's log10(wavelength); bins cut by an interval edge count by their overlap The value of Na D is 3.1 AA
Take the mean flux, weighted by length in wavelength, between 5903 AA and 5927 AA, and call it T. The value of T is 15.9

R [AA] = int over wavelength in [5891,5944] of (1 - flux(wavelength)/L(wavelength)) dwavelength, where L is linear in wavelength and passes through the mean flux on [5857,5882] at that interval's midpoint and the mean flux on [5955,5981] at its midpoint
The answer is 1.7 AA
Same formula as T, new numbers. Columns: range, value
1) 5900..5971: 16.2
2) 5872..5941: 15.5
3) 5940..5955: 16.6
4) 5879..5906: 14.5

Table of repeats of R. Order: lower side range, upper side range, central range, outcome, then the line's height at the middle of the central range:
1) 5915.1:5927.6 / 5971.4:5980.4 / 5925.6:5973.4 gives 1.32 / 16.8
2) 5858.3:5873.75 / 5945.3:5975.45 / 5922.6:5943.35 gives -0.37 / 16.2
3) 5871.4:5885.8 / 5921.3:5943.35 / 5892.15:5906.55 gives 1.52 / 16.1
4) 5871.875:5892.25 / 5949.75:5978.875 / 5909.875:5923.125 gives -0.77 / 15.5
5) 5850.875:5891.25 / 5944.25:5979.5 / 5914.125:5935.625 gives -0.77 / 16.2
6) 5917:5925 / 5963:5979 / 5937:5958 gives 0.25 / 16.6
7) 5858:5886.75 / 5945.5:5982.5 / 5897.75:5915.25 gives 0.87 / 16.1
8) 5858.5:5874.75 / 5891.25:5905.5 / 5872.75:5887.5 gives -0.28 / 15.2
